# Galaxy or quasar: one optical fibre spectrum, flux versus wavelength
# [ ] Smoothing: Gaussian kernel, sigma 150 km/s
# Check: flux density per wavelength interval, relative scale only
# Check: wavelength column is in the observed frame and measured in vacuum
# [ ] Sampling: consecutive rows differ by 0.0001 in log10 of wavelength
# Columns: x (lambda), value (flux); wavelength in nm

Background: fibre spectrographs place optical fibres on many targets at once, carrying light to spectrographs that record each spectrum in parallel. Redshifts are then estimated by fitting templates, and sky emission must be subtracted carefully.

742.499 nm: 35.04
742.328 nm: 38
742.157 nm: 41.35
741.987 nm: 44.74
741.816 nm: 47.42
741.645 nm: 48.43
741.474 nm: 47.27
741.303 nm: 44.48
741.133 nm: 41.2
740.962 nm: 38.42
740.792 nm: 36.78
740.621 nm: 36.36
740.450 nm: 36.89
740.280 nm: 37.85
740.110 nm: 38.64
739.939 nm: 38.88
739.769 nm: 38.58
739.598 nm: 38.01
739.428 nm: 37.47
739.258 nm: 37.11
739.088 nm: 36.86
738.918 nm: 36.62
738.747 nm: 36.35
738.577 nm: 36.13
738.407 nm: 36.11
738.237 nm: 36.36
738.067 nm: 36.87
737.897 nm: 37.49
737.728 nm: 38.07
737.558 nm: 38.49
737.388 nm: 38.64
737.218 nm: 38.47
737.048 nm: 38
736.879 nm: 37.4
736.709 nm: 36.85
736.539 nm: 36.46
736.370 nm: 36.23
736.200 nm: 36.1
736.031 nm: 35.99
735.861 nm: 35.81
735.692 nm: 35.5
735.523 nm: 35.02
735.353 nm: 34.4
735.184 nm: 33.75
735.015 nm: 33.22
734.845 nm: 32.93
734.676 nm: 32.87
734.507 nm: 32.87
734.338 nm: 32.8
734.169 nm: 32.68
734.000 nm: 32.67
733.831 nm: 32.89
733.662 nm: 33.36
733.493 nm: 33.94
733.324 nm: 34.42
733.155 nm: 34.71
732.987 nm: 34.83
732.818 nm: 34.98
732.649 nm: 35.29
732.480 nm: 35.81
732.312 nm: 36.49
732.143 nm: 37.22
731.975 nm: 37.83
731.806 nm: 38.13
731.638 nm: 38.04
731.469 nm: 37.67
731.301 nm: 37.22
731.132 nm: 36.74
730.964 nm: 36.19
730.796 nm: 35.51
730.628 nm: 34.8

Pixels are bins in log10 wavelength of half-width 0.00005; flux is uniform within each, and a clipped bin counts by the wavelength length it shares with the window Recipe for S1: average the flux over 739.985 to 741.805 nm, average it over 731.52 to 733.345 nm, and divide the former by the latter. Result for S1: 1.13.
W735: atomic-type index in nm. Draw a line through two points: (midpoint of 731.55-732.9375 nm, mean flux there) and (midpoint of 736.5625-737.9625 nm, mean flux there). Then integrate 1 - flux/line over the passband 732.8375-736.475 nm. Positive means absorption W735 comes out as 0.30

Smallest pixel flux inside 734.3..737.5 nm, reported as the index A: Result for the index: 32.8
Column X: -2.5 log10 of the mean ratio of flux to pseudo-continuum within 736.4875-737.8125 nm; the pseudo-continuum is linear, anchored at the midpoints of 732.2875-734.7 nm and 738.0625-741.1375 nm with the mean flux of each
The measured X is -0.053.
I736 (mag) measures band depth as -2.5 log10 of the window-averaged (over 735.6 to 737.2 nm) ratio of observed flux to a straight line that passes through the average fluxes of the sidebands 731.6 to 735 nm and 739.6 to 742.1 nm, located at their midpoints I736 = 0.02 mag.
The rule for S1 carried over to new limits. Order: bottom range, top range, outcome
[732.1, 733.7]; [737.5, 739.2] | 1.05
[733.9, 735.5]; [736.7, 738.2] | 1.14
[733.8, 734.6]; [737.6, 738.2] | 1.14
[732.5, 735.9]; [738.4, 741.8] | 1.15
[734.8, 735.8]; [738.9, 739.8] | 1.09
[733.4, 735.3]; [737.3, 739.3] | 1.12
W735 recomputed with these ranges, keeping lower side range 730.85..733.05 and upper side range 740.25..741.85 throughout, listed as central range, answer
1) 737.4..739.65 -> 0.168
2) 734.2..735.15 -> 0.128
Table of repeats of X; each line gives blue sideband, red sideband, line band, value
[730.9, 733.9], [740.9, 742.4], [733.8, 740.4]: 0.11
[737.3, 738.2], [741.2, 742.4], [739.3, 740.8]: 0.11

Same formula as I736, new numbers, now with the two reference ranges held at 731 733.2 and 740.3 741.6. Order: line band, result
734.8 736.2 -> 0.099 mag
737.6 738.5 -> 0.058 mag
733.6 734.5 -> 0.140 mag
